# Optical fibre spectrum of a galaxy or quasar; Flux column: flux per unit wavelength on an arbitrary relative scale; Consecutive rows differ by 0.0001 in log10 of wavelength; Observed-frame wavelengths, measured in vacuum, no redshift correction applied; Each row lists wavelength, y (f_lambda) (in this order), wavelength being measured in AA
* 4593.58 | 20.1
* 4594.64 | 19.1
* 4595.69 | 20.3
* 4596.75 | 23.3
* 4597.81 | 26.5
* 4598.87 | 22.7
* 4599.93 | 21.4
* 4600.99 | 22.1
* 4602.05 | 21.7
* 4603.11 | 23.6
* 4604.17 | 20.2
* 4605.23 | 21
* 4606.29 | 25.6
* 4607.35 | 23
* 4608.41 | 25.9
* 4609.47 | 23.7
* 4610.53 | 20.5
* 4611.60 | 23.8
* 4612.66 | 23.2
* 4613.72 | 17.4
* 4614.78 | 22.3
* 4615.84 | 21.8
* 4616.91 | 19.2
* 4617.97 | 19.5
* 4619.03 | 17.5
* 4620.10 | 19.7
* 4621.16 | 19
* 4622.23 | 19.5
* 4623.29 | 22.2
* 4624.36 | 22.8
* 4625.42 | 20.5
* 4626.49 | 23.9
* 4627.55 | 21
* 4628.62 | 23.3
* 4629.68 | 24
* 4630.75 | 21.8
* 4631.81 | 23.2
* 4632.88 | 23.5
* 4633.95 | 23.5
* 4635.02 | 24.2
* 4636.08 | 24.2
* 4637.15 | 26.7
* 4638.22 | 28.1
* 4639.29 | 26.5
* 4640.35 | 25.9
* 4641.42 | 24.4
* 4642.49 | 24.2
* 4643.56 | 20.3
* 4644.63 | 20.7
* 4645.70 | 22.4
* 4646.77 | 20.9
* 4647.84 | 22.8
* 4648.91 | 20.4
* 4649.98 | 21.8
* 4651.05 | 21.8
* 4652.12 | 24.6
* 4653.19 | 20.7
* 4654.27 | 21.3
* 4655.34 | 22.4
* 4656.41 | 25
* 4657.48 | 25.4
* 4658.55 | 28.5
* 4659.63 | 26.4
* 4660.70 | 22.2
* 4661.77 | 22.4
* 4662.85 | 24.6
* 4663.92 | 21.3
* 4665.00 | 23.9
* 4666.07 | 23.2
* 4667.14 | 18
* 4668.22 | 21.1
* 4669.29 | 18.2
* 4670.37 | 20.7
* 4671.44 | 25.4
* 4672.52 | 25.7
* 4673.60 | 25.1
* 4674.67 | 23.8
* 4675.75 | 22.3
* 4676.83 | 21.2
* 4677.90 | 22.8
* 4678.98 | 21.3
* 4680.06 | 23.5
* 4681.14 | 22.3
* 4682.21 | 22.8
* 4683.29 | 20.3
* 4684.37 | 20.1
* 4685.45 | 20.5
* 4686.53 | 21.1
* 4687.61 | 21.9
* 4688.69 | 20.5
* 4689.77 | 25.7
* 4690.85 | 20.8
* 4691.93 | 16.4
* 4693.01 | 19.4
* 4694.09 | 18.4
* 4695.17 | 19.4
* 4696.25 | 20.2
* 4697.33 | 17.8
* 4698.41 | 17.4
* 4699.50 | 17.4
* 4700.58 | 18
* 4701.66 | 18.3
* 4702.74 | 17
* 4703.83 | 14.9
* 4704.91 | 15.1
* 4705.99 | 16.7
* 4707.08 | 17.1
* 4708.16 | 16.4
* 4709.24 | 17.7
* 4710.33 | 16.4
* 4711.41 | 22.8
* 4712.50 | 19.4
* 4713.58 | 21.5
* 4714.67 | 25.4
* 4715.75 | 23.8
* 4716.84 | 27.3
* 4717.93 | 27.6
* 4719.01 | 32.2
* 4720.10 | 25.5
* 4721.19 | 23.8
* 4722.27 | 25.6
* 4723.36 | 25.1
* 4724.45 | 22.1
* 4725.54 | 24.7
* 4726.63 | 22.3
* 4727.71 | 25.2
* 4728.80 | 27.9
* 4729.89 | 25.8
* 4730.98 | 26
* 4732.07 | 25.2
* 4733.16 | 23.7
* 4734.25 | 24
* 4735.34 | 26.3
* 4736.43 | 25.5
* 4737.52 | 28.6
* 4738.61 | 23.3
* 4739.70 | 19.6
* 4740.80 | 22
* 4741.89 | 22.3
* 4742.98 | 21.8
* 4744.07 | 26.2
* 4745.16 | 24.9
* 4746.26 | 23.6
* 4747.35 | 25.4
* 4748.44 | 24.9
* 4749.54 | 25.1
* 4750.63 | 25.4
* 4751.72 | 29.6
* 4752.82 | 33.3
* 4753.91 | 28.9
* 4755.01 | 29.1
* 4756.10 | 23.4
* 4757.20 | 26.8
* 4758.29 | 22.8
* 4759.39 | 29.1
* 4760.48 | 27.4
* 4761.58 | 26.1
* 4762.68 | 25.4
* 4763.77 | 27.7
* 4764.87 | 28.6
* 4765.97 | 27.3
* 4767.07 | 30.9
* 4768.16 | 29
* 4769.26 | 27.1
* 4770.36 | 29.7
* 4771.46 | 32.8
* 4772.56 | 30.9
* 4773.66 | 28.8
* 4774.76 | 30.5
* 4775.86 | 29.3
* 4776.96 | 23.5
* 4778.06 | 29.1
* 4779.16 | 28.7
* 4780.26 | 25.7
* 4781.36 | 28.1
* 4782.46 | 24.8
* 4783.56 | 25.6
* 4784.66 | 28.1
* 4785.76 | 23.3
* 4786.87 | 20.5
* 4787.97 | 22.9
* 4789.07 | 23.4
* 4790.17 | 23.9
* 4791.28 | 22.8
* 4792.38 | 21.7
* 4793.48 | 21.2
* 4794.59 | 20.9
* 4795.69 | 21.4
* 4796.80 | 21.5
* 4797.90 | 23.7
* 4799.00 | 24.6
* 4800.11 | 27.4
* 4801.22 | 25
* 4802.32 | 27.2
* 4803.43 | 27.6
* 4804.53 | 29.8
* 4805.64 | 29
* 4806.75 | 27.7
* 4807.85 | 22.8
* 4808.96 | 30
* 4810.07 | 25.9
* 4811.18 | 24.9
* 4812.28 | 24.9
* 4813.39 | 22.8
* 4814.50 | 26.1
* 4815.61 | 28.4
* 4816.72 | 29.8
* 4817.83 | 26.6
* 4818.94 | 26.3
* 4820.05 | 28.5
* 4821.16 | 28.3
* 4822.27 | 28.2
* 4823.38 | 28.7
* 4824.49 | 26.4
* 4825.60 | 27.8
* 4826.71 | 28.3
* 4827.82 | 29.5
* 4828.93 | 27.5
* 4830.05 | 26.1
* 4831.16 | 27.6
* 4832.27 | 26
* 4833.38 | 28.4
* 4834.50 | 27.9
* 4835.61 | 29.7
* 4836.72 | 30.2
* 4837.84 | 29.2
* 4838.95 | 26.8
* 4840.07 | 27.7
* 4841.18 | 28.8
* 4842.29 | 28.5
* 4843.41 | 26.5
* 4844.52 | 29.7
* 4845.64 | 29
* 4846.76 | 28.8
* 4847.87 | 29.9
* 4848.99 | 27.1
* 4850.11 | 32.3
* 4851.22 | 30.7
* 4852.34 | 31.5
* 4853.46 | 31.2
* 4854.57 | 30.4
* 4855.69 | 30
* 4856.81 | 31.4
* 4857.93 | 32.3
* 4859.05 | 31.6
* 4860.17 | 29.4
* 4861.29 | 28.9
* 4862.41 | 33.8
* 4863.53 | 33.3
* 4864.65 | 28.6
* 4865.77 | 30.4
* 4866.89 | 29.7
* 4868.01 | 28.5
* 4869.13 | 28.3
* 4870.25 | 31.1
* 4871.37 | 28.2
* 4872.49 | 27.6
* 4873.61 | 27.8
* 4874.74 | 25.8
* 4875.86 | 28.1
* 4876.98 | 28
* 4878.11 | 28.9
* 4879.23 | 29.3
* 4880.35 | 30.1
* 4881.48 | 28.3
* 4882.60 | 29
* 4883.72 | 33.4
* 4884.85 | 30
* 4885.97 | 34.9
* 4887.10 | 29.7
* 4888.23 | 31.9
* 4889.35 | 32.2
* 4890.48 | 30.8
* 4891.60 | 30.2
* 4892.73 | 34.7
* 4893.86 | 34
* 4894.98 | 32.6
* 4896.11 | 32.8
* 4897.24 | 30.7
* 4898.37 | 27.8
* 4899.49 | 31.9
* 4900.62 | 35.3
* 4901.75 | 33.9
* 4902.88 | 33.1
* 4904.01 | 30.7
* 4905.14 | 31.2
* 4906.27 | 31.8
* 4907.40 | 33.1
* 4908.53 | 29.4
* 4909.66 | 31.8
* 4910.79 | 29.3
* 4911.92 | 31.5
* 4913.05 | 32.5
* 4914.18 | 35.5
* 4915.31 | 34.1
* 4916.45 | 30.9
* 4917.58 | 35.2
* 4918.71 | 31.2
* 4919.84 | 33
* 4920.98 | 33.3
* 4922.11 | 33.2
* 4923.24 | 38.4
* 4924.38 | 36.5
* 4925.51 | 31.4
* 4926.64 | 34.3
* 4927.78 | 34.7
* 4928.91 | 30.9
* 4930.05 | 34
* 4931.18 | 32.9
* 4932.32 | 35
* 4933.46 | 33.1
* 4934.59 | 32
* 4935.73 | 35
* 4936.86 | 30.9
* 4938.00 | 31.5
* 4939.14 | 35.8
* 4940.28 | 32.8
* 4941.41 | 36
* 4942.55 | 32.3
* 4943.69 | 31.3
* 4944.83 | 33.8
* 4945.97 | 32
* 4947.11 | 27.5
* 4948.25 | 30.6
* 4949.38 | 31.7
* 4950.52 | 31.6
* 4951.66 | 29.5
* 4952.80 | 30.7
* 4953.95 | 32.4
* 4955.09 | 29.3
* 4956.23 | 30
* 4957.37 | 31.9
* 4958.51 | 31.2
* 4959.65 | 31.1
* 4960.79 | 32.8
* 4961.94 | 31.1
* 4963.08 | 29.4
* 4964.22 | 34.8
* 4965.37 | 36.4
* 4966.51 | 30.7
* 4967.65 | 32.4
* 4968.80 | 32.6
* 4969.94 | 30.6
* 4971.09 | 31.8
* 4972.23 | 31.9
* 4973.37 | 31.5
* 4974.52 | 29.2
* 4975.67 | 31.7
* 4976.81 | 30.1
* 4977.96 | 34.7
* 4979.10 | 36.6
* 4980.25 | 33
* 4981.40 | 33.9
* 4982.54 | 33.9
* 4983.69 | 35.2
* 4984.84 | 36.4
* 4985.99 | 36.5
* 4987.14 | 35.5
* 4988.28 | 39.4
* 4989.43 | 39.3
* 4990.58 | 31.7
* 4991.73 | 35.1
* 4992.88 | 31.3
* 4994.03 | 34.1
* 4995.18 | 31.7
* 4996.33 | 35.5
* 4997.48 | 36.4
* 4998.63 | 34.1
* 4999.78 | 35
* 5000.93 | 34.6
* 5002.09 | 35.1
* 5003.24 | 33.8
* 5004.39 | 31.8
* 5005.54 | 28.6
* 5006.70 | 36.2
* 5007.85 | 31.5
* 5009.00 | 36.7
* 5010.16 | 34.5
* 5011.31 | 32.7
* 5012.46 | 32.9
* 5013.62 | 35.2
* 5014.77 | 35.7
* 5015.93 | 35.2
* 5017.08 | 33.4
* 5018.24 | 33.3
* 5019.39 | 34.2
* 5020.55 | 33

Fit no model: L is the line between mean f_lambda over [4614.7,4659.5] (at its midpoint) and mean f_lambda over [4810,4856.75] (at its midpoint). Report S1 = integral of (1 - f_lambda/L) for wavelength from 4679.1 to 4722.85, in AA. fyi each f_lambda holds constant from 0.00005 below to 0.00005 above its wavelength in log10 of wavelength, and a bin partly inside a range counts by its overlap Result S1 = 6.75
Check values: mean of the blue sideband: 22.7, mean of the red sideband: 28.2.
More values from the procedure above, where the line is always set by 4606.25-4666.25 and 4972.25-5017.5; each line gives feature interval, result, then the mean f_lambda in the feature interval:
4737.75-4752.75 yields 0.95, 24.5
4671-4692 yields 1.64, 22.3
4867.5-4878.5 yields 0.73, 28.2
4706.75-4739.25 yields 1.96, 24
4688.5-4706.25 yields 4.50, 18.4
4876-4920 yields -0.84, 31.6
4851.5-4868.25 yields -0.54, 30.8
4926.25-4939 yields -0.43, 33.2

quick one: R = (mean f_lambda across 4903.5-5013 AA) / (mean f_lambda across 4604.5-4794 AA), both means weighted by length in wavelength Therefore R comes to 1.41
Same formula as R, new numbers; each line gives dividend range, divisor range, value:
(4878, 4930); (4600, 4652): 1.44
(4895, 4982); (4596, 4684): 1.43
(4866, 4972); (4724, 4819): 1.22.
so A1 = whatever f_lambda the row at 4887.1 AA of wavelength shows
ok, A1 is 29.7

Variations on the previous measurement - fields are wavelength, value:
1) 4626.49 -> 23.9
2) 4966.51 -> 30.7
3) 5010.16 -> 34.5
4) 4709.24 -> 17.7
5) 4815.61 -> 28.4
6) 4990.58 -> 31.7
